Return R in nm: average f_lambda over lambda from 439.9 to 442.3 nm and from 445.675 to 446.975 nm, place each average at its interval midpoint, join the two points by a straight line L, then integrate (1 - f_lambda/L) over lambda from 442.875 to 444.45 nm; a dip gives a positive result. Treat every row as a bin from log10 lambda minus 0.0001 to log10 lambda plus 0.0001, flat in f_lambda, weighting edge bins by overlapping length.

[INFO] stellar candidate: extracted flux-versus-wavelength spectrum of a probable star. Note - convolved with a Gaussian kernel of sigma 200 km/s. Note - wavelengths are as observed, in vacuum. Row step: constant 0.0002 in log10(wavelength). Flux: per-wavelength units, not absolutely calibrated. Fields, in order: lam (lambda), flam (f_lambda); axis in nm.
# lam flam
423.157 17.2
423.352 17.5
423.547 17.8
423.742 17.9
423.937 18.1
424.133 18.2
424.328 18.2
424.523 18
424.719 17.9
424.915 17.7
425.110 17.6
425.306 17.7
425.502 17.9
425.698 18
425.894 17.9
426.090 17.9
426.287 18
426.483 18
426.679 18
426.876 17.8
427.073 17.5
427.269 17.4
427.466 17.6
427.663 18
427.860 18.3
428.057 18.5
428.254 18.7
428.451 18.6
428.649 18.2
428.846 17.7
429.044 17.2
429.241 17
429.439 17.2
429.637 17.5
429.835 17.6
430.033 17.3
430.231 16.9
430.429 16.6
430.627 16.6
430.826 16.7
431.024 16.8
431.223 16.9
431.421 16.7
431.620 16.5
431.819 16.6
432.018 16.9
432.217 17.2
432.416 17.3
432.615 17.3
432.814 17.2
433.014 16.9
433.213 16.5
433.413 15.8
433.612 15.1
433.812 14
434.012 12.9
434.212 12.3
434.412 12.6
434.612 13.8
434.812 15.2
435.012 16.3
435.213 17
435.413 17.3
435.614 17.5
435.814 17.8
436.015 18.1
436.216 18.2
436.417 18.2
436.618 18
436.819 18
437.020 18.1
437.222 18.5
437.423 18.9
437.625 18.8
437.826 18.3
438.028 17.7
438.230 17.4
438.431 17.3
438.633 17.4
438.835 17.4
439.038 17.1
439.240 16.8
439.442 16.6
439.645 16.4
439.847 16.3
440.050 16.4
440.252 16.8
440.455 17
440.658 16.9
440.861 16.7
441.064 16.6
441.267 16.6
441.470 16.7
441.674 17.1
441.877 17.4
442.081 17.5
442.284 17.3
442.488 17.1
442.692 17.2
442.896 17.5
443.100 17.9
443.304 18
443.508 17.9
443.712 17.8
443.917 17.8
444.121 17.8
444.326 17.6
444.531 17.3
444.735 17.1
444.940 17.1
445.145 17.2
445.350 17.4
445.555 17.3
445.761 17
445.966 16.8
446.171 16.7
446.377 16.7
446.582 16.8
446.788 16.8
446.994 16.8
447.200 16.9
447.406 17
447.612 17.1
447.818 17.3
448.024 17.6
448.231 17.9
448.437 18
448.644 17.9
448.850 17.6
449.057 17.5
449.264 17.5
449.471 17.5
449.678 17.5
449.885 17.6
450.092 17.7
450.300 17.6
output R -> -0.088 nm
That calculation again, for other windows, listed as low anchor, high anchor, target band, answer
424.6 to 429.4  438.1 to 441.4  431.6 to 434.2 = 0.21 nm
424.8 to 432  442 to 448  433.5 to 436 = 0.31 nm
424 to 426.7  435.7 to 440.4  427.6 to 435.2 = 0.52 nm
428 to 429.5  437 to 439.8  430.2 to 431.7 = 0.09 nm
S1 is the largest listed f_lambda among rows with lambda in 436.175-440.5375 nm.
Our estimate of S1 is 18.9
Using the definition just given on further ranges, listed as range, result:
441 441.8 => 17.1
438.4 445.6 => 18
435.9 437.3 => 18.5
